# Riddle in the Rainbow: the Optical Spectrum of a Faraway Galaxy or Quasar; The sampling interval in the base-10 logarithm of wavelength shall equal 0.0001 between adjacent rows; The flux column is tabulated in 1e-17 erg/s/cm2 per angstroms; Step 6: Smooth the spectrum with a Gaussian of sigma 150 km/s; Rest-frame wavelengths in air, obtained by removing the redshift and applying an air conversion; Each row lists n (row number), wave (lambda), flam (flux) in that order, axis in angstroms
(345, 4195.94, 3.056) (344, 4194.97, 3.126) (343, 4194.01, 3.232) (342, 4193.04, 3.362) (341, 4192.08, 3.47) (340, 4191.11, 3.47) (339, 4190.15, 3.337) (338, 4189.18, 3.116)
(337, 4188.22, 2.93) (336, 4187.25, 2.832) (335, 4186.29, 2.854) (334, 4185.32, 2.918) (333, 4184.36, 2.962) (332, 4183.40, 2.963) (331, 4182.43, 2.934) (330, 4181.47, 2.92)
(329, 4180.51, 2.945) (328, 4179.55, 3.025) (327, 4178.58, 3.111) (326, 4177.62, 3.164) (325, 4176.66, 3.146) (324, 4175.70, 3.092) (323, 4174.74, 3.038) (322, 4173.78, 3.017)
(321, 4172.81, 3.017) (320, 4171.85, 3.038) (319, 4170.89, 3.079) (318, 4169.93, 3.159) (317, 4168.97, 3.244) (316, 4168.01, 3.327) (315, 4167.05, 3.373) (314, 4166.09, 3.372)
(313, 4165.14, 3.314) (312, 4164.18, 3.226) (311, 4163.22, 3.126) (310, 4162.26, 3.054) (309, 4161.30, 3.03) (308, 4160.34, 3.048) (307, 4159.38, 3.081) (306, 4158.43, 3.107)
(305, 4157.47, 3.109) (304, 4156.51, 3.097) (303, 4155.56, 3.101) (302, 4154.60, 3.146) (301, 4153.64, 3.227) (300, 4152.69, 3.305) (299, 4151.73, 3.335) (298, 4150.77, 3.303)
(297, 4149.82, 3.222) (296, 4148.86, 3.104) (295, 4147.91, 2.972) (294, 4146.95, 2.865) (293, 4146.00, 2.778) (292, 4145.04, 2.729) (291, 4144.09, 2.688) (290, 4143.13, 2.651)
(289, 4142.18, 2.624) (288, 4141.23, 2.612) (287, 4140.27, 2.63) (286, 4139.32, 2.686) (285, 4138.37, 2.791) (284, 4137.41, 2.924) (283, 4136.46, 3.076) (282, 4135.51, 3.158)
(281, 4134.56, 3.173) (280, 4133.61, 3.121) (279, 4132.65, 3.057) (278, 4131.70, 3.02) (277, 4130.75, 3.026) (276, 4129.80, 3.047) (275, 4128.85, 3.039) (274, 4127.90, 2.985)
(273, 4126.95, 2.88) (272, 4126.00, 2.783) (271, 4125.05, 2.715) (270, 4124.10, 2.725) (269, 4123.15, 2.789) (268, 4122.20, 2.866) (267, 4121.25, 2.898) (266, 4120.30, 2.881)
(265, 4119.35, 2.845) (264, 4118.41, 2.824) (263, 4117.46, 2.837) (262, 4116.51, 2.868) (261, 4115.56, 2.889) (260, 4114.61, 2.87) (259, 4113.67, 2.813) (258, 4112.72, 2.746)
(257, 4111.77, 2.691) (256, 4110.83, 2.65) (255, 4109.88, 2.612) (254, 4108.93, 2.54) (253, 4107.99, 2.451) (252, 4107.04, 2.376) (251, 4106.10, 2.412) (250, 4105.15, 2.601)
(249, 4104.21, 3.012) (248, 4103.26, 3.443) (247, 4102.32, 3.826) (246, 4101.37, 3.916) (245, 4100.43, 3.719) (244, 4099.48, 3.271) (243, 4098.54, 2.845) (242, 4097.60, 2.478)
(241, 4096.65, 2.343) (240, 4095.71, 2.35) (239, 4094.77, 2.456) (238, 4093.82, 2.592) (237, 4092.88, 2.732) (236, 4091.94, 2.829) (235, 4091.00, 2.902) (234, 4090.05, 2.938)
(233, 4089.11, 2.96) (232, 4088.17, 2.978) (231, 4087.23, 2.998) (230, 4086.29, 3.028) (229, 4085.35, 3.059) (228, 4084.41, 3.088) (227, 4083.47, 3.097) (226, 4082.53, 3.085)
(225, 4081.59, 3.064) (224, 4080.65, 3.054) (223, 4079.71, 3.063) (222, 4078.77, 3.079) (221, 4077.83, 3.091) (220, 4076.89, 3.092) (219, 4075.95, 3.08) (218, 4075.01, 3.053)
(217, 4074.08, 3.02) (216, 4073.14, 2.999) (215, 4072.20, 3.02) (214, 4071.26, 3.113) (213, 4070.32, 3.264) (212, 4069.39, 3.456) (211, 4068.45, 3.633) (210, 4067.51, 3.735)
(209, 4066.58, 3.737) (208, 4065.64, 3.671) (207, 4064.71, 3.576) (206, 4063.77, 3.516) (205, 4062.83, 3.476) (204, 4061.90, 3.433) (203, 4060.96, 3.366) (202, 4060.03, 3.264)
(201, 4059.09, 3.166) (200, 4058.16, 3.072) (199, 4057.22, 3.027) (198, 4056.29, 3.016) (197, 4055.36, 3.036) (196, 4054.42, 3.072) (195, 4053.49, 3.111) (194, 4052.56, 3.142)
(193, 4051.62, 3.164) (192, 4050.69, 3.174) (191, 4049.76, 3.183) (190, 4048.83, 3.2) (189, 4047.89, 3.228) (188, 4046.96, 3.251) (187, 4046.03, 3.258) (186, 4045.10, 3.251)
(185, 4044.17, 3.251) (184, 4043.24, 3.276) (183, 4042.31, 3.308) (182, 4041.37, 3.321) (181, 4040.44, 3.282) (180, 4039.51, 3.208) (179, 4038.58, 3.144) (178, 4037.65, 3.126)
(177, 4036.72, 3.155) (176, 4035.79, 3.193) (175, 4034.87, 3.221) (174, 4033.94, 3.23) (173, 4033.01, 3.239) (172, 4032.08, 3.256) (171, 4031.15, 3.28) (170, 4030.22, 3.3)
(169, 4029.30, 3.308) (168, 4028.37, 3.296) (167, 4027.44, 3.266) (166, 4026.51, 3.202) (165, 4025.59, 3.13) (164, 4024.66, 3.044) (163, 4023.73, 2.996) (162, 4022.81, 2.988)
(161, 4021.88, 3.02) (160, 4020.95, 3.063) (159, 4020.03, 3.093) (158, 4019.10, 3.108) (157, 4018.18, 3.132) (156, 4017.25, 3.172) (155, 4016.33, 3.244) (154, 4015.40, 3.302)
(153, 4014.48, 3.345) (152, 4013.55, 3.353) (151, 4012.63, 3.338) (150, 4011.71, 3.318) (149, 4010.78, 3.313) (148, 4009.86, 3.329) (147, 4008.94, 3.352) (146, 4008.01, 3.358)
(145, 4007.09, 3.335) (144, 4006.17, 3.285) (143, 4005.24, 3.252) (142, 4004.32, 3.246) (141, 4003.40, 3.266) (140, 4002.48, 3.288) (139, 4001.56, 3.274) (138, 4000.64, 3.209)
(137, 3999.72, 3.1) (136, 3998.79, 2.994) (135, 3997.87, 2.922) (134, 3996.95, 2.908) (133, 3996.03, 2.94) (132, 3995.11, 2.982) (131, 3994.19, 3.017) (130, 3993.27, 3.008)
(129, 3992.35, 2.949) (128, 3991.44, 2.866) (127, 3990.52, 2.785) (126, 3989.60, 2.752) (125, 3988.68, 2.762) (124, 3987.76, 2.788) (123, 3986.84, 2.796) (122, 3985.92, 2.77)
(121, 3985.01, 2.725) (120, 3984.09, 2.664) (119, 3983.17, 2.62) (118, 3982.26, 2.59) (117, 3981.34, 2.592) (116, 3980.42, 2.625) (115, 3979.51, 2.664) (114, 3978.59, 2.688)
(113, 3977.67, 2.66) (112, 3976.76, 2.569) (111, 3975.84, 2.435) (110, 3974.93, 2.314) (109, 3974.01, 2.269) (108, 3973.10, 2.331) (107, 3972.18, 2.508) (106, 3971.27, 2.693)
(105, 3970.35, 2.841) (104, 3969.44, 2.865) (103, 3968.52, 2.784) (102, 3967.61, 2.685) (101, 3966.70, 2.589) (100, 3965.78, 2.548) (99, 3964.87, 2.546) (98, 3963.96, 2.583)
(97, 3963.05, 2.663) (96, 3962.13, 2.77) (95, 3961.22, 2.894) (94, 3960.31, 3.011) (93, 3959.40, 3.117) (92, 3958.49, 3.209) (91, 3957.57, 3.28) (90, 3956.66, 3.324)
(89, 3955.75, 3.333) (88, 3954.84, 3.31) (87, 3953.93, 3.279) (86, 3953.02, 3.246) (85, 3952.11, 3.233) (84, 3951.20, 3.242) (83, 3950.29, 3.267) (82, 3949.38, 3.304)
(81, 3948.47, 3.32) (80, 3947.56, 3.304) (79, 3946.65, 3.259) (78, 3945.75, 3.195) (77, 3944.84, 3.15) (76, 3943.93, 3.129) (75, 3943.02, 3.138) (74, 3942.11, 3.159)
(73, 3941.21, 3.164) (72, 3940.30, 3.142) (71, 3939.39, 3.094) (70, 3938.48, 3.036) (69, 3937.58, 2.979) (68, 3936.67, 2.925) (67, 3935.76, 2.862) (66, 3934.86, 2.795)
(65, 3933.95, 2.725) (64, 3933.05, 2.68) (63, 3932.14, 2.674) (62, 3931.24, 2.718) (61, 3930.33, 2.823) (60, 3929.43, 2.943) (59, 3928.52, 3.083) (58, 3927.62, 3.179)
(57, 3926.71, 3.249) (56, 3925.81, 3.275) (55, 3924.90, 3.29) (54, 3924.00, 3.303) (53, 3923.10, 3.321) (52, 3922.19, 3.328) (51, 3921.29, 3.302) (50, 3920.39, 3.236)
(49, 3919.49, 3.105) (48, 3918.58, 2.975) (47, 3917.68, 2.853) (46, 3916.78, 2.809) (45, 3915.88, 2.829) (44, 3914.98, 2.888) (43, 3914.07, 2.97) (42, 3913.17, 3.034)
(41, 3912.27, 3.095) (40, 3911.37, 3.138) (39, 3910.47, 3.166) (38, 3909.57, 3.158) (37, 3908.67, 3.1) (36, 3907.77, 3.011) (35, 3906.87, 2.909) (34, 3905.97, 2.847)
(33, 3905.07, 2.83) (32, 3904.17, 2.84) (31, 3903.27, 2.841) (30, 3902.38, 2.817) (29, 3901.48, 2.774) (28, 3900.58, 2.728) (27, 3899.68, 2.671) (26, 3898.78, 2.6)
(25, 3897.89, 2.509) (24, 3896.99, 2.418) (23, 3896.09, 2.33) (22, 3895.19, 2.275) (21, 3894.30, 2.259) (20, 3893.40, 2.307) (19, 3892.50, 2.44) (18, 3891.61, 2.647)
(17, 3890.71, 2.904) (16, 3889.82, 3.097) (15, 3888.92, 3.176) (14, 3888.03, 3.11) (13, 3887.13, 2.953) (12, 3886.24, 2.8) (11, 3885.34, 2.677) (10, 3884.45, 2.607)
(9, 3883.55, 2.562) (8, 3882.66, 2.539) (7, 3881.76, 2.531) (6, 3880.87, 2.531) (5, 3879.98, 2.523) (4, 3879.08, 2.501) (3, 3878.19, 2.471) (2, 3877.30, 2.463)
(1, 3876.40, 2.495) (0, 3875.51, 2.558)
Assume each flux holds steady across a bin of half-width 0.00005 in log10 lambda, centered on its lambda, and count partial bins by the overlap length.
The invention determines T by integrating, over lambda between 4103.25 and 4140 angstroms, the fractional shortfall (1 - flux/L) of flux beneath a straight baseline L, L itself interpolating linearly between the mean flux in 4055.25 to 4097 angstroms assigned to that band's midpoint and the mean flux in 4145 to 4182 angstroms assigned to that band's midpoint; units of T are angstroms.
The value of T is 3.2 angstroms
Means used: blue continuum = 3.1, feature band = 2.84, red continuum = 3.12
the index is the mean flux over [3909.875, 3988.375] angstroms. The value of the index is 2.94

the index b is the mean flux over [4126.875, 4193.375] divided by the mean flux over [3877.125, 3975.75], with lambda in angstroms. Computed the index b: 1.06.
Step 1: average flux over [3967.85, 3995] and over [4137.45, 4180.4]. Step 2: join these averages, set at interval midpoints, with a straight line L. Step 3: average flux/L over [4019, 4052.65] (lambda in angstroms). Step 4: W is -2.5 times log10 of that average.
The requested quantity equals -0.143 mag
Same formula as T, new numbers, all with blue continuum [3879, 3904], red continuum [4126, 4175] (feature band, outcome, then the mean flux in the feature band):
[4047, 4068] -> -2.8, 3.29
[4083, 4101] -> 0.4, 2.88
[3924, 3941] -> -1.7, 2.98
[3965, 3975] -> 0.6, 2.59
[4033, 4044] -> -1.4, 3.23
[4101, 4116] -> 0.6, 2.86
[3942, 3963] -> -3.4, 3.18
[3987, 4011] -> -2.3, 3.08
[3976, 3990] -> 0.6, 2.68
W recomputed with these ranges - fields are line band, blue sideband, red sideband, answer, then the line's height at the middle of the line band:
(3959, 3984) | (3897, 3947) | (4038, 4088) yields 0.16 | 3.07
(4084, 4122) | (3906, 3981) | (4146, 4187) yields 0.07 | 3.06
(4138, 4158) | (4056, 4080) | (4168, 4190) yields 0.05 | 3.1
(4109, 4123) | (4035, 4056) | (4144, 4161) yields 0.12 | 3.12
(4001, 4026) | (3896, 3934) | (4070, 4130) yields -0.10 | 2.93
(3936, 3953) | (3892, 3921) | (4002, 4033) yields -0.08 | 2.95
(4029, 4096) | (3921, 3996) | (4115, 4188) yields -0.07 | 2.96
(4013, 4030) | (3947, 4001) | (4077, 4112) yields -0.10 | 2.88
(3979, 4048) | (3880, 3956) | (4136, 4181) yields -0.04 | 2.99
